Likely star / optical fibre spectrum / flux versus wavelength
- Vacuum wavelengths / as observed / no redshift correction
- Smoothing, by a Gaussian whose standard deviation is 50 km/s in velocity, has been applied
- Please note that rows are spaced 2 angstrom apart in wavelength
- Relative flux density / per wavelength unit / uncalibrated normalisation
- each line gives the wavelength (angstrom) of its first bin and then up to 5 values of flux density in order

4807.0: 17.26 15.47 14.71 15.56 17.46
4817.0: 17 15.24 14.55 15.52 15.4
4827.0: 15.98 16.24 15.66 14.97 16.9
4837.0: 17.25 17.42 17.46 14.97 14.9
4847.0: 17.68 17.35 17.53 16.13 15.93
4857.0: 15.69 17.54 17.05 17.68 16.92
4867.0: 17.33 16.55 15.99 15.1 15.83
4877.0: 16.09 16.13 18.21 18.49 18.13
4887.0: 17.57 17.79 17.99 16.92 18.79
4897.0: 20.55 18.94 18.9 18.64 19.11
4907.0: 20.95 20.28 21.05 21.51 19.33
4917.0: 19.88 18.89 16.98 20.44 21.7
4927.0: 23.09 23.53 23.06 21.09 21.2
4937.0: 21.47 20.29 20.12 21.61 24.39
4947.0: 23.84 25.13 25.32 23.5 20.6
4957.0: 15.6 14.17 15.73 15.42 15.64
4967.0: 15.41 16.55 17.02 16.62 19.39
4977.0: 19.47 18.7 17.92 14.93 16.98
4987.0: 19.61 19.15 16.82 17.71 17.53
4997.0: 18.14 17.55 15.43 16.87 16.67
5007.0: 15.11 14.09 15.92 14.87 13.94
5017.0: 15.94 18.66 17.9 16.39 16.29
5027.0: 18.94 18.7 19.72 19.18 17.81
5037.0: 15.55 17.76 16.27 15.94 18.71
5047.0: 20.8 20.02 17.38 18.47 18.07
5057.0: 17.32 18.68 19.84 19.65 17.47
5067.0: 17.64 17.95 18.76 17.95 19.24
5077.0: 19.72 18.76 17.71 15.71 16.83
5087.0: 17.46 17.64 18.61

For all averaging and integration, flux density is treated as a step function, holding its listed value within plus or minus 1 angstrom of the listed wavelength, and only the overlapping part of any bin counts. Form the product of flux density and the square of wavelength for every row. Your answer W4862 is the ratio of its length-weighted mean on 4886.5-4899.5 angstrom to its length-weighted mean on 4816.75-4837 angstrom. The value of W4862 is 1.20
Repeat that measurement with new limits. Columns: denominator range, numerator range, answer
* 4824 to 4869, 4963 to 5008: 1.10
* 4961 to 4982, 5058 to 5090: 1.10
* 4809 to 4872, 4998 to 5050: 1.13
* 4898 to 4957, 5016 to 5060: 0.89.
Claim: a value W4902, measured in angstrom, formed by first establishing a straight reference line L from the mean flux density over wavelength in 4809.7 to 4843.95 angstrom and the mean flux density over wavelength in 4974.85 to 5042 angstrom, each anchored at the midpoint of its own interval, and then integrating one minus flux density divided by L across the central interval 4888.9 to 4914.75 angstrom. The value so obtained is -4.52 angstrom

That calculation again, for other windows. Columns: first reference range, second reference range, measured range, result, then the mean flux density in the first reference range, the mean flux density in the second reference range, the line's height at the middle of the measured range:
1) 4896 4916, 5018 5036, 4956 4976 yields 3.0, 19.9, 18.2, 19.1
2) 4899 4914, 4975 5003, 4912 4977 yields -3.4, 20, 17.7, 18.9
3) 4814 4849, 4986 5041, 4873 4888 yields -0.6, 16.2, 17.1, 16.4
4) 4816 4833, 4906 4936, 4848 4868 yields 0.6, 15.7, 20.9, 17.5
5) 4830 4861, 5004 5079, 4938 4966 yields -4.8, 16.5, 17.7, 17.1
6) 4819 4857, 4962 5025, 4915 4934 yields -5.0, 16.2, 16.8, 16.5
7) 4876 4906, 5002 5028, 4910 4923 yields -1.4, 18.1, 16.3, 17.8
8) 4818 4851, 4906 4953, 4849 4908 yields 3.6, 16.1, 21.6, 18.7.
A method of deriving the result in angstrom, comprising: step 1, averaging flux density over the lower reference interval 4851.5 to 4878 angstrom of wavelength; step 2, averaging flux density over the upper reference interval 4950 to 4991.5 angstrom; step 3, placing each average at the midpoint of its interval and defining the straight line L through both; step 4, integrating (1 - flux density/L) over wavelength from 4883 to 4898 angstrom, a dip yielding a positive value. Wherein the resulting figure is -1.3 angstrom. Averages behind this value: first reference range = 16.5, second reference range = 17.8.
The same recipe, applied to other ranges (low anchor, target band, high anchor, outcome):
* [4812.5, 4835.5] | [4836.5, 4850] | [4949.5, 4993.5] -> -0.5 angstrom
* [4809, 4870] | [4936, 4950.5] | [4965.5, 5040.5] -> -4.9 angstrom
